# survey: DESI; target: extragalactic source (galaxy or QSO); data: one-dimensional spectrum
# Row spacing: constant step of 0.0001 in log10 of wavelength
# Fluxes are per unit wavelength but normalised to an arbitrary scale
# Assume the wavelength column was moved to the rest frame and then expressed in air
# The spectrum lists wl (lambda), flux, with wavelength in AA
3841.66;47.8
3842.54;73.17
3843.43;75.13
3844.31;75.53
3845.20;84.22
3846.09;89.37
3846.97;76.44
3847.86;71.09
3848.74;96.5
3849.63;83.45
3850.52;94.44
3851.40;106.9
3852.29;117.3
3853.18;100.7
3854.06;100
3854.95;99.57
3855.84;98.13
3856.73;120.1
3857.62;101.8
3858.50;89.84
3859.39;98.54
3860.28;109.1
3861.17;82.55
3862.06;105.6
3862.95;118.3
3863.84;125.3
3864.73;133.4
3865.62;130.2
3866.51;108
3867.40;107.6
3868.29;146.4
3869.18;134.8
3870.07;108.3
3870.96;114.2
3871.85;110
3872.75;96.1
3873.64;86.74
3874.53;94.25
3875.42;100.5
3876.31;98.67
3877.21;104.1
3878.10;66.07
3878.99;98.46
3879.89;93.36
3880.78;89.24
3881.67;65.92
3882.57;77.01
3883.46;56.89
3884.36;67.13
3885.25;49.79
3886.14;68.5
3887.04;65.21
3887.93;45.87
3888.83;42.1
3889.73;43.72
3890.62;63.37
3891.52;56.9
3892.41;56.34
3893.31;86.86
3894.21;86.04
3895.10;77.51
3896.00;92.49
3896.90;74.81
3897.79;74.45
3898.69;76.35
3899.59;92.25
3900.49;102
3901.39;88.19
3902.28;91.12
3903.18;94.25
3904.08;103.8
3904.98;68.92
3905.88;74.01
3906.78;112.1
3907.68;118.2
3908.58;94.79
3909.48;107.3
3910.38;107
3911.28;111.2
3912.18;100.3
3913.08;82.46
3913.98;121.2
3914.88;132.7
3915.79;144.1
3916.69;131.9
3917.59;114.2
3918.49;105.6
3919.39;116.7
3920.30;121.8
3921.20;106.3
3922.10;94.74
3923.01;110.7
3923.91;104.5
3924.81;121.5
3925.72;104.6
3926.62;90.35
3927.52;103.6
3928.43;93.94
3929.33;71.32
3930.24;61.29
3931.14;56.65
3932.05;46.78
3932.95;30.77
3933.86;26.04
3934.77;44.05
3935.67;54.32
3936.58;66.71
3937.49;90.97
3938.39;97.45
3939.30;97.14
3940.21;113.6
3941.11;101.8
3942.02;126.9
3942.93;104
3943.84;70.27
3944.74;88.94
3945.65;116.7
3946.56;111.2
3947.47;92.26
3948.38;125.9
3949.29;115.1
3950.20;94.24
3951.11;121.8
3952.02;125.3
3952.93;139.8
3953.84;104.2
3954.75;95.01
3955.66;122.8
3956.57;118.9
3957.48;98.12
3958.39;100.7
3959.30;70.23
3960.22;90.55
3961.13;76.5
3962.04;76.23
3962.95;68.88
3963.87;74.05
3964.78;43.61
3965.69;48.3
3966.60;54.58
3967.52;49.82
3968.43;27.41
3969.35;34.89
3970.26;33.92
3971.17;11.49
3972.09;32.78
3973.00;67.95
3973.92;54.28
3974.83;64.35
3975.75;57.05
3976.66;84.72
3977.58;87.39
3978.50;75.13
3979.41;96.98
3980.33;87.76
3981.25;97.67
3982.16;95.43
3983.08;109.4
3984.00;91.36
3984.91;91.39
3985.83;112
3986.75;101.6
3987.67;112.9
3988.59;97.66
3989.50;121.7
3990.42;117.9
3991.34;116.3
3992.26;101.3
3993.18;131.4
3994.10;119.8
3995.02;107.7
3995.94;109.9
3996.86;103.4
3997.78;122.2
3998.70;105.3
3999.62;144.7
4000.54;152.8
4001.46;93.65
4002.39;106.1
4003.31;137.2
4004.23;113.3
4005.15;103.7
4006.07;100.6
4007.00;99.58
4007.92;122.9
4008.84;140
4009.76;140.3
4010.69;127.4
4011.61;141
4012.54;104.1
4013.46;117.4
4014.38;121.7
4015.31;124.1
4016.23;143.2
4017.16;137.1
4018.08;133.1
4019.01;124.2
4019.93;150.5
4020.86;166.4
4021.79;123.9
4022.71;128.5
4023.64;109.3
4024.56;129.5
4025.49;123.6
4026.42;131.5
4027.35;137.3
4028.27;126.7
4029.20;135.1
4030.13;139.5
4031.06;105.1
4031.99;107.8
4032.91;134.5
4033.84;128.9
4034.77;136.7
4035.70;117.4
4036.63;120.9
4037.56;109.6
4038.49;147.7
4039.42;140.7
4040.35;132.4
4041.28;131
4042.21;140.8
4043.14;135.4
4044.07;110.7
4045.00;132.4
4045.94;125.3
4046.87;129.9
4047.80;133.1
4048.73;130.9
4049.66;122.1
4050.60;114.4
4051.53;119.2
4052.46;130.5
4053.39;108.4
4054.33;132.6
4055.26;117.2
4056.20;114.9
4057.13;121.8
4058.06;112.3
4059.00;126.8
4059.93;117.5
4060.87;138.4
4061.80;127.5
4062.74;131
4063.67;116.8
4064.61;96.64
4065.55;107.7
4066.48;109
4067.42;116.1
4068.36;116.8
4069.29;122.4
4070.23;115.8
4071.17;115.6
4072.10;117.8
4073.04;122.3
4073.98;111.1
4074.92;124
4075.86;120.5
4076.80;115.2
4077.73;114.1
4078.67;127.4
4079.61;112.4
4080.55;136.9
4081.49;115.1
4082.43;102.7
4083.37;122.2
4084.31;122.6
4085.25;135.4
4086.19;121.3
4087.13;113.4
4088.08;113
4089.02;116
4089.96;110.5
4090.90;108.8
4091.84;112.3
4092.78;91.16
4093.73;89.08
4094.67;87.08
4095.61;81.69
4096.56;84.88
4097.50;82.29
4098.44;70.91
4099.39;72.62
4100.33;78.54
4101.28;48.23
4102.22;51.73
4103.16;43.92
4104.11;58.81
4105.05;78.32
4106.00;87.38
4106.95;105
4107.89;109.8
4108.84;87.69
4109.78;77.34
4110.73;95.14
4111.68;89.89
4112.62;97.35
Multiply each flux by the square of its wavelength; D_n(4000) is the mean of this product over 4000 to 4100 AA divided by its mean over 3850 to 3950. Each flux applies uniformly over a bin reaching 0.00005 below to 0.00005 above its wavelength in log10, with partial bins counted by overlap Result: 1.4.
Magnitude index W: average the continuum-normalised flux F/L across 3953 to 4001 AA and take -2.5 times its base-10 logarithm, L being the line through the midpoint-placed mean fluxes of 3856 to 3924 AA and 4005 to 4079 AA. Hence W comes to 0.26 mag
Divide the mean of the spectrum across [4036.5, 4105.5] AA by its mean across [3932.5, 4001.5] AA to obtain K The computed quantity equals 1.25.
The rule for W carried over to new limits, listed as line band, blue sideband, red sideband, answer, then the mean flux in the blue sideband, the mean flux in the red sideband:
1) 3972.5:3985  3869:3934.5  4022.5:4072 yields 0.28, 88.5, 124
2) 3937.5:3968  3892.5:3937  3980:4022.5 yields 0.09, 91.4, 118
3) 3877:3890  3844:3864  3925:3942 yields 0.30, 97.3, 77.1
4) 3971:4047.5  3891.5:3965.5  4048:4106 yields -0.13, 93.7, 108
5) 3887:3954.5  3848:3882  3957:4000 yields 0.02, 103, 84.6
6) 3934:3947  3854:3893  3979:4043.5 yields 0.18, 91.4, 121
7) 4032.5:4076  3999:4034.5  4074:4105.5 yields -0.10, 126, 99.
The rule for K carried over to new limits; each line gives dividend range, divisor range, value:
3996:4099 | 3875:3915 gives 1.44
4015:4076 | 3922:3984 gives 1.51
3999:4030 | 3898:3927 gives 1.22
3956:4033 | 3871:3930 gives 1.13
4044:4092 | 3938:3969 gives 1.29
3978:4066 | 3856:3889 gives 1.27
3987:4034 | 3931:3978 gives 1.55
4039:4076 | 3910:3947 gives 1.29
